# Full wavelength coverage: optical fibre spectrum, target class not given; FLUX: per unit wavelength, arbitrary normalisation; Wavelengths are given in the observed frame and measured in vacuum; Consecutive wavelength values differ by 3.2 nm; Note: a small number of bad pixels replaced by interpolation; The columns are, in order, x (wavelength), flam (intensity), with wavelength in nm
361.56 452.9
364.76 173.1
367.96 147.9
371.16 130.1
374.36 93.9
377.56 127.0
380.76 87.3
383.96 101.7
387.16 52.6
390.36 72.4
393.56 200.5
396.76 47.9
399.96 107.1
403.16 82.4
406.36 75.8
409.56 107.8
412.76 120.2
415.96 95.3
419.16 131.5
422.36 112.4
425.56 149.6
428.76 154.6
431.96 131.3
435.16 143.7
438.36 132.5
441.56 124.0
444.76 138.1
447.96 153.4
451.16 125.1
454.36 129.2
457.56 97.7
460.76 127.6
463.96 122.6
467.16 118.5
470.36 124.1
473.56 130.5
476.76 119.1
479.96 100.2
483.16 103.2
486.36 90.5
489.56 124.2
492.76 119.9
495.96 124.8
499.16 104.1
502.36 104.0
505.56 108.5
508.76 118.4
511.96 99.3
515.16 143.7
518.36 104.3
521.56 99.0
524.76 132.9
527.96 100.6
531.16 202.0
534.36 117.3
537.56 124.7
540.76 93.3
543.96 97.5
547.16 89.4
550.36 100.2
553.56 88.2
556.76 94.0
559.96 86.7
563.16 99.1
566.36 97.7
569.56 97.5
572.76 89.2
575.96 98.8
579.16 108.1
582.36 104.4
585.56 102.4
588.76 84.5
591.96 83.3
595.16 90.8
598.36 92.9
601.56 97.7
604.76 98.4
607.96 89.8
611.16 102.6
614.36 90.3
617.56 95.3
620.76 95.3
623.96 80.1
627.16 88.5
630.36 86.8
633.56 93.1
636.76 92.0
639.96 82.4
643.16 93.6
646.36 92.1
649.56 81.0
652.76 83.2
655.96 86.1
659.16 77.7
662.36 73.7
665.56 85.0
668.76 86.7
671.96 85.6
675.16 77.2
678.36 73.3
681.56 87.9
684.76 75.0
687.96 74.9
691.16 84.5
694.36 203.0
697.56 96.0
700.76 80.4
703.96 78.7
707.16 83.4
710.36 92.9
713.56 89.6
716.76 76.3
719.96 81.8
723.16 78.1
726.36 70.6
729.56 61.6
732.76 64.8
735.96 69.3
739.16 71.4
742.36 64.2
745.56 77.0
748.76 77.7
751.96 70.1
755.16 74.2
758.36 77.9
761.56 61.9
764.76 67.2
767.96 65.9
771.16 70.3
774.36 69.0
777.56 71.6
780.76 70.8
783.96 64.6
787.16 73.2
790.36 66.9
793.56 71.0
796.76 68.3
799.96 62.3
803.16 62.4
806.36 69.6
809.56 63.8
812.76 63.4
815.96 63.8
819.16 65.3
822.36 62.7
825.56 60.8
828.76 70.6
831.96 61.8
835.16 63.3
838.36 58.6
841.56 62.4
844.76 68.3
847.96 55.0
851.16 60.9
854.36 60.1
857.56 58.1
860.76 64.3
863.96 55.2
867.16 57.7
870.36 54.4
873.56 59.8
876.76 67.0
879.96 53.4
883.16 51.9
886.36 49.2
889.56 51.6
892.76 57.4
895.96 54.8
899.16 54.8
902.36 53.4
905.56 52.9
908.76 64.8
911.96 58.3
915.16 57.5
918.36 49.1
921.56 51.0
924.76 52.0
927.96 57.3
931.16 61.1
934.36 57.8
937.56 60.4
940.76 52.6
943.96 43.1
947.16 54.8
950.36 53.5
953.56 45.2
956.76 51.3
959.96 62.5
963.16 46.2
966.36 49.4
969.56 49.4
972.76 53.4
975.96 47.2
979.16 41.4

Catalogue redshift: 0.058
